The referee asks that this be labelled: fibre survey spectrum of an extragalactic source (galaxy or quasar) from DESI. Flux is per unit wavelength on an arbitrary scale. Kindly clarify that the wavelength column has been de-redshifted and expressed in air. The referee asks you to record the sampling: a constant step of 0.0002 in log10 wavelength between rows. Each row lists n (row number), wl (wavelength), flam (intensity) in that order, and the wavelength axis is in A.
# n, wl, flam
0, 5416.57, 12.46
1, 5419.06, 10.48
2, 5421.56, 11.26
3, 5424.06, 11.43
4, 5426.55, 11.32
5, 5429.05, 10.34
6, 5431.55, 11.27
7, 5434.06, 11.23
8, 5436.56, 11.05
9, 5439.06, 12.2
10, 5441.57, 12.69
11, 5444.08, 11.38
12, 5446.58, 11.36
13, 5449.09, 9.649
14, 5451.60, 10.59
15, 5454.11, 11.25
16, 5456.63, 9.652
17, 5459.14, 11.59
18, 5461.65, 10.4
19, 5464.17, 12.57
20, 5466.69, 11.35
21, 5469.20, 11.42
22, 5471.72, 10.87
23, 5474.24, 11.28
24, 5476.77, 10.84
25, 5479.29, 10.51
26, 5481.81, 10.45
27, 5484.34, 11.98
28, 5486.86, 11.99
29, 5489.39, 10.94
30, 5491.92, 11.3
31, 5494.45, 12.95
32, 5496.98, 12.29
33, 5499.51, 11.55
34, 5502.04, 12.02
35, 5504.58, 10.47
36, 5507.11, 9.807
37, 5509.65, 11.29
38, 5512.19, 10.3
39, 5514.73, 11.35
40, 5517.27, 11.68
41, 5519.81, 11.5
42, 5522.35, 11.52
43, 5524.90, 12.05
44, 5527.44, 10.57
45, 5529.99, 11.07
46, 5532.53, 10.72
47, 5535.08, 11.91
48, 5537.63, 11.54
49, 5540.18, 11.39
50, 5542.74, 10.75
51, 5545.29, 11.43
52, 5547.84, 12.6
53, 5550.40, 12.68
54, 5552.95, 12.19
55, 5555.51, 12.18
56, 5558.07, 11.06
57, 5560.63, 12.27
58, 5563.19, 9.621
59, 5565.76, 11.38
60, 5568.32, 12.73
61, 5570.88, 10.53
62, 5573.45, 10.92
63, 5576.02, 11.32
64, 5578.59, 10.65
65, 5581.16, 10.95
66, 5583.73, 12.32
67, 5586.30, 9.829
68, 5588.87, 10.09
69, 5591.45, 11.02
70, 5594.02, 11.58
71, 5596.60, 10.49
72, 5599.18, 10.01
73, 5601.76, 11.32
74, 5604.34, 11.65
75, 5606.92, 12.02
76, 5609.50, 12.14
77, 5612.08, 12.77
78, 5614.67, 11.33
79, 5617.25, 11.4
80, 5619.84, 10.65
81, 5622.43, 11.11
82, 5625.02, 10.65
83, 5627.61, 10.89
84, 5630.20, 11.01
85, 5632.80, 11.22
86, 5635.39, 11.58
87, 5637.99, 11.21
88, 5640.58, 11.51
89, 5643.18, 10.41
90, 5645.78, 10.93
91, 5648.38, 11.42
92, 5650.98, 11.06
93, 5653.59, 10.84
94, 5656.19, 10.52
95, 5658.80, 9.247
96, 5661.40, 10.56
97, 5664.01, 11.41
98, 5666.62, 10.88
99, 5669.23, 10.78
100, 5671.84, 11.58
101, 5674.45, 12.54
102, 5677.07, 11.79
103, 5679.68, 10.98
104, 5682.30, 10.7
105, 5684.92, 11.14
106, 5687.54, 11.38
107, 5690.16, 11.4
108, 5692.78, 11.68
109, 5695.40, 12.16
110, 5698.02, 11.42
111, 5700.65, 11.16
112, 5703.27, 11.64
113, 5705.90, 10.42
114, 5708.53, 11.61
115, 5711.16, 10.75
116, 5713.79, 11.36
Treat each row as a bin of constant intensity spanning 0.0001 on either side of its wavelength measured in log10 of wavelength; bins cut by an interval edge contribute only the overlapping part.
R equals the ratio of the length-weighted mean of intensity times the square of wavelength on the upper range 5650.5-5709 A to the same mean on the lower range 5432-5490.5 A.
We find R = 1.1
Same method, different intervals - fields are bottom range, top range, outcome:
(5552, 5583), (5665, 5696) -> 1.05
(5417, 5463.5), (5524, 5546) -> 1.05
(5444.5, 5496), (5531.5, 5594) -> 1.05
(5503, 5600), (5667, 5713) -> 1.06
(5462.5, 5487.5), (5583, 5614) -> 1.04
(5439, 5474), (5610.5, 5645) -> 1.07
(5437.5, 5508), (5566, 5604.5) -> 1.02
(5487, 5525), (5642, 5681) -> 1.02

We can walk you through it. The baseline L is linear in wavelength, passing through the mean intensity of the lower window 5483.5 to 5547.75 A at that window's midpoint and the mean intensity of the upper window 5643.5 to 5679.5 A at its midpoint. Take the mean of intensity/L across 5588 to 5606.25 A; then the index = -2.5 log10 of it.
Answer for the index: 0.02 mag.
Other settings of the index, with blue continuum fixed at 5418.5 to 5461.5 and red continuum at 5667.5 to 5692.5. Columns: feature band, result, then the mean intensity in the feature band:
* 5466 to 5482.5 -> 0.016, 11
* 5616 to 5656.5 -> 0.027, 11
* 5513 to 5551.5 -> -0.028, 11.5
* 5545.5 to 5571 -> -0.051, 11.8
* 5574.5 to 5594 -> 0.032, 10.9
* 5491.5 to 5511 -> -0.029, 11.5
